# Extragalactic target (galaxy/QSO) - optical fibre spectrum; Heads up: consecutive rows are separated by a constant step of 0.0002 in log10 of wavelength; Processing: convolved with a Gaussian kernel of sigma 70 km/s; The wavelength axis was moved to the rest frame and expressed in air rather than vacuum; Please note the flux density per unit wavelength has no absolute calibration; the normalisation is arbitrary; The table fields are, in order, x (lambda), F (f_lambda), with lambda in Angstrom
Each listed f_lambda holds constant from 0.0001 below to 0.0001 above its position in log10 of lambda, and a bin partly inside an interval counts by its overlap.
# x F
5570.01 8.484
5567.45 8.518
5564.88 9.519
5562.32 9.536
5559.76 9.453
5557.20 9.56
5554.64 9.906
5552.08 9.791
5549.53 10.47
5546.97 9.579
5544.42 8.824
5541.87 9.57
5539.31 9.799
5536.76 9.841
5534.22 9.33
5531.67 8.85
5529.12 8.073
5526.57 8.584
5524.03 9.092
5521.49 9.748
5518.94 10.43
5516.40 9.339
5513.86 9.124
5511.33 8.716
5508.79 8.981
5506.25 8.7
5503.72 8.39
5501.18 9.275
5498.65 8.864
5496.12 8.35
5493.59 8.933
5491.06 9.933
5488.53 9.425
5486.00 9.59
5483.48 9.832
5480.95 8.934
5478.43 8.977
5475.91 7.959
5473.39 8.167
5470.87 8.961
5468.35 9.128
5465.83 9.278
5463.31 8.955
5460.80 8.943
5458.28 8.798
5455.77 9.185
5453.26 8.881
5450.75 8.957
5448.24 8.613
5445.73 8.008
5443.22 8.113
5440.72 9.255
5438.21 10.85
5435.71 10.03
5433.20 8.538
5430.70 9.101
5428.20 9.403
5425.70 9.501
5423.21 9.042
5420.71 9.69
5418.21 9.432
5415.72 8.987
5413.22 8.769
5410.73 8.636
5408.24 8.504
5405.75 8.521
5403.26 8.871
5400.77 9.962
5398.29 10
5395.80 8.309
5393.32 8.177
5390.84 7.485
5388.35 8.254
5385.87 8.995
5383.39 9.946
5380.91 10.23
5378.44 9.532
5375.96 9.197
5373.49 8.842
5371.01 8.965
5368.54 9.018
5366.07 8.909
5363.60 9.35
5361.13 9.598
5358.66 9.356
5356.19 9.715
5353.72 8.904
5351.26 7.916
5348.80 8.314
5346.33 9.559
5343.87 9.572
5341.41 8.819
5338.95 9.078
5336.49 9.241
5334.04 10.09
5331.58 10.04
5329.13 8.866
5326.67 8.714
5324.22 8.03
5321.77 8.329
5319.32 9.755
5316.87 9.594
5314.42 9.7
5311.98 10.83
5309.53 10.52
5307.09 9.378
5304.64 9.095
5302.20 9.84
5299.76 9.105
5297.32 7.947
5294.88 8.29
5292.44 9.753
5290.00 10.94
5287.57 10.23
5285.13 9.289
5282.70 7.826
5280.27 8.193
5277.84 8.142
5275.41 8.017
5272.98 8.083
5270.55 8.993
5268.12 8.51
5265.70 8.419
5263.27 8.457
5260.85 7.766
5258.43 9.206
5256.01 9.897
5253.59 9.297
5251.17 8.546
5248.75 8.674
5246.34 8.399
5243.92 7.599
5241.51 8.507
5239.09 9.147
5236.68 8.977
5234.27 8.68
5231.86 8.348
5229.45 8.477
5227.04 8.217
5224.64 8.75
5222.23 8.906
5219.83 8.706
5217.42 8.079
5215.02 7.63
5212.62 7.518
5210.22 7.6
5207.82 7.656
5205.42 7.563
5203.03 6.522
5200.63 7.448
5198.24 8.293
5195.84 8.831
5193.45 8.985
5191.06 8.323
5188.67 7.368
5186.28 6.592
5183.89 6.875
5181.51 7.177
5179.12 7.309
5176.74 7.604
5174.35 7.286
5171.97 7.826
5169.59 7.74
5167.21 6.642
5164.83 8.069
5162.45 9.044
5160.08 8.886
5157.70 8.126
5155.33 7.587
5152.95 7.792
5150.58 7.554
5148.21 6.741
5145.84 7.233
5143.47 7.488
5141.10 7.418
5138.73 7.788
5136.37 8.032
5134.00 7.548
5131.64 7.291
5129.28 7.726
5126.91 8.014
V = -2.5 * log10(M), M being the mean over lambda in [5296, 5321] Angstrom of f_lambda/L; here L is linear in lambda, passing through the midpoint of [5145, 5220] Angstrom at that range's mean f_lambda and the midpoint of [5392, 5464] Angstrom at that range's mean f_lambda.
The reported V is -0.14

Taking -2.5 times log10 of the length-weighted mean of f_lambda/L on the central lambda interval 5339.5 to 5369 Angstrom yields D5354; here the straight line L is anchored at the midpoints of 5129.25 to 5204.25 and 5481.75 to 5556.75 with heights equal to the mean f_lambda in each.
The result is -0.07 mag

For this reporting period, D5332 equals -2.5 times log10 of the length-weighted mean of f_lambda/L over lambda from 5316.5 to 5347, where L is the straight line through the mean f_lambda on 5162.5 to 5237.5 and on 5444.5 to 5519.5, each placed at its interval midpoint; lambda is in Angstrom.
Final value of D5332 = -0.10 mag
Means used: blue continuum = 7.88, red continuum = 8.98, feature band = 9.19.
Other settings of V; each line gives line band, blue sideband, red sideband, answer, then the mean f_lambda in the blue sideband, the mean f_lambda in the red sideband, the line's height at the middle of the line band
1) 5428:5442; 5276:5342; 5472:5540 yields -0.05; 9.24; 9.08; 9.14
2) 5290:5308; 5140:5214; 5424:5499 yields -0.12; 7.65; 9.05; 8.25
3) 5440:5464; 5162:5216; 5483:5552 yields 0.02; 7.63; 9.25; 8.93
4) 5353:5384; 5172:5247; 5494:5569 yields -0.09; 7.98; 9.24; 8.6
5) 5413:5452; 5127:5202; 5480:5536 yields -0.04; 7.7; 9.12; 8.81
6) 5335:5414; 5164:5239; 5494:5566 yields -0.05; 7.89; 9.27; 8.62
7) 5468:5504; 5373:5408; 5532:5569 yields 0.04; 9.01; 9.52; 9.32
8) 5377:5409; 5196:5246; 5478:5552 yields -0.03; 8.15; 9.24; 8.79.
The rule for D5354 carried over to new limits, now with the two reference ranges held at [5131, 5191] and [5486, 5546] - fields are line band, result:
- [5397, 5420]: -0.05 mag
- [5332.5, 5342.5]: -0.12 mag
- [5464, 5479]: 0.03 mag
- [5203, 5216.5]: 0.04 mag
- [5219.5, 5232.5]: -0.09 mag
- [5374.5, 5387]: -0.12 mag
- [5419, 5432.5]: -0.07 mag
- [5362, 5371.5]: -0.07 mag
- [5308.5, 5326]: -0.15 mag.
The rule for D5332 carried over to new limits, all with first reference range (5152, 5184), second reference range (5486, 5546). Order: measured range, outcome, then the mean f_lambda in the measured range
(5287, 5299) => -0.14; 9.38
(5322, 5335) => -0.08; 9.06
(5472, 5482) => 0.06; 8.51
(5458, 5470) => -0.01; 9.03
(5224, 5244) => -0.07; 8.57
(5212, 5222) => -0.02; 8.1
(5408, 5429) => -0.05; 9.13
